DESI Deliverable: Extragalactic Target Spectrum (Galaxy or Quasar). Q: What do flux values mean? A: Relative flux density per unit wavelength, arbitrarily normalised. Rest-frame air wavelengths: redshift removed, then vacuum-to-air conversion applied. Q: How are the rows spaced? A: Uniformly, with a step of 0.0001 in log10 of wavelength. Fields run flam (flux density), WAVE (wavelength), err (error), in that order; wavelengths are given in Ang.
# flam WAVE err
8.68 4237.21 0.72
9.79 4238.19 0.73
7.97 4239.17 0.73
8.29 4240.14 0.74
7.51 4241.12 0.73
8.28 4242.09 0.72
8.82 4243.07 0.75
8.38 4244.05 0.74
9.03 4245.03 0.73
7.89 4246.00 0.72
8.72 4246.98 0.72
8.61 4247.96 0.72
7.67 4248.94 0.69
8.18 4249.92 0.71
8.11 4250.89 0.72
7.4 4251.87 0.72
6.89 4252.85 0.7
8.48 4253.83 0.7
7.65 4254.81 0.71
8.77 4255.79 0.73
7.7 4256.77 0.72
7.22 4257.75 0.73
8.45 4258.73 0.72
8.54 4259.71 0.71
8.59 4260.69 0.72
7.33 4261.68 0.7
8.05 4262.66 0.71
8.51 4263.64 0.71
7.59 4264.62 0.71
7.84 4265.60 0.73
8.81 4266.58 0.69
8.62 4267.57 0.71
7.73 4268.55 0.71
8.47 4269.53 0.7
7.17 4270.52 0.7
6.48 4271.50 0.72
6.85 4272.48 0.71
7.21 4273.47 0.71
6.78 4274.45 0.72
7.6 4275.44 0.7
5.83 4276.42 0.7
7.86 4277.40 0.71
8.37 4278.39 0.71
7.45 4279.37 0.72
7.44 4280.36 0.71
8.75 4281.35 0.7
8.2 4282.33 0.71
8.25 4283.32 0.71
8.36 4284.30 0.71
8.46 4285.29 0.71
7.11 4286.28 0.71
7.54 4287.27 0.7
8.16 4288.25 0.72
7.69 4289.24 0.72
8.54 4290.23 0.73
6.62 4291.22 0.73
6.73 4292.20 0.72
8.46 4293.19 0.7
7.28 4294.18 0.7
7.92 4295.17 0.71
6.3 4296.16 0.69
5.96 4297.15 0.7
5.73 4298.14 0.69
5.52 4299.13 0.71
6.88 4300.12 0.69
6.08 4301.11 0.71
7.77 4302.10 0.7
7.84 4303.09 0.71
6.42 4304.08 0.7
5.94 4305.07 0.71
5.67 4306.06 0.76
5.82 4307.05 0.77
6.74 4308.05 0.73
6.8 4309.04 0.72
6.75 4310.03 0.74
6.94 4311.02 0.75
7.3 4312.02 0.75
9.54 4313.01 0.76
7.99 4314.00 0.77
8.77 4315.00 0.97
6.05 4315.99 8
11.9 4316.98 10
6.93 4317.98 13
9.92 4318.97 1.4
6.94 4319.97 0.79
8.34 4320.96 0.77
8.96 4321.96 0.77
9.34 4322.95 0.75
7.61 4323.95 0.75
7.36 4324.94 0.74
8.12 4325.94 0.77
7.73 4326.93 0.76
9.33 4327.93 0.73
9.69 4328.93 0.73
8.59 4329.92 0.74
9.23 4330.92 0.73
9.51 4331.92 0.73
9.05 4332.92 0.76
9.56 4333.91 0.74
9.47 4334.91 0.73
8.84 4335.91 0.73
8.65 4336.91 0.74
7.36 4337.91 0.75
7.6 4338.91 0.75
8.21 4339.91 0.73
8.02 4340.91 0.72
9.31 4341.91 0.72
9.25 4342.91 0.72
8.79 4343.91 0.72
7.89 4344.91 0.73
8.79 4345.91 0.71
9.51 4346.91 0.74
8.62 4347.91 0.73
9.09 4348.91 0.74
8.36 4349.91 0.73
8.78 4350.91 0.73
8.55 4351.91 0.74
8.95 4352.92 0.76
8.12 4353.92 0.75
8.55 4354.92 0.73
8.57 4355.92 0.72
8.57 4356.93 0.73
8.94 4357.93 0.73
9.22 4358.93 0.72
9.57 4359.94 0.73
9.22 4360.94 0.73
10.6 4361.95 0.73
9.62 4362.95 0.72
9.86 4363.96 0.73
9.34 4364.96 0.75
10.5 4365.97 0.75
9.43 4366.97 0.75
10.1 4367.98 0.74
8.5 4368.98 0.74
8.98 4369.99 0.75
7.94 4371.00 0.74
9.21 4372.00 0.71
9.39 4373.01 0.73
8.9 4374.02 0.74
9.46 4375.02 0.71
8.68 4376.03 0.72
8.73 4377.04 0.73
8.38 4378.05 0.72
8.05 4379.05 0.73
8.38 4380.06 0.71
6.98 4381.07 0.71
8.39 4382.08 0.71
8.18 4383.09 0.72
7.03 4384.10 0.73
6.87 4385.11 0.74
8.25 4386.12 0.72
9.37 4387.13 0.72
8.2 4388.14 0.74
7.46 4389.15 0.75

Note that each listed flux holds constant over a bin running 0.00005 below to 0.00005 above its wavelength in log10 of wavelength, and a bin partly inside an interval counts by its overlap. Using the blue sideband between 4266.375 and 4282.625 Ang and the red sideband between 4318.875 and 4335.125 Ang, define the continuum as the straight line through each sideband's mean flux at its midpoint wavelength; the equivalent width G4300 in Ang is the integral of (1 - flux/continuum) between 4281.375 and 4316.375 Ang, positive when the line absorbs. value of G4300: 3.8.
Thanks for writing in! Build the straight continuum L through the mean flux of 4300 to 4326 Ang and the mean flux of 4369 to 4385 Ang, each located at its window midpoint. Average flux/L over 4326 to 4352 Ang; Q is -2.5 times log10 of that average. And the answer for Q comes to -0.11 mag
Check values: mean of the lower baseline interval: 7.58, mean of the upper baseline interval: 8.41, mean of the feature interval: 8.76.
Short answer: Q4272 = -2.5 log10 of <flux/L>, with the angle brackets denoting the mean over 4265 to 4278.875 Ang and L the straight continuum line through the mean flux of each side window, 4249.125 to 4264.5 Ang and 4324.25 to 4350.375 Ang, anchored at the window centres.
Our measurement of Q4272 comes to 0.08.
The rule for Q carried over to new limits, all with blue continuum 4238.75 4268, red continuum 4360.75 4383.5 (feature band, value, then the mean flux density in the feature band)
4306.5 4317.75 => 0.12 mag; 7.66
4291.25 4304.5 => 0.23 mag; 6.83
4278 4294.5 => 0.07 mag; 7.85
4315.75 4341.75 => 0.01 mag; 8.58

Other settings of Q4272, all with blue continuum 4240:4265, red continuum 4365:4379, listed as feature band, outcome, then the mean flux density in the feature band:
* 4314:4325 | 0.03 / 8.4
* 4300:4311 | 0.28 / 6.62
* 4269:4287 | 0.10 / 7.59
